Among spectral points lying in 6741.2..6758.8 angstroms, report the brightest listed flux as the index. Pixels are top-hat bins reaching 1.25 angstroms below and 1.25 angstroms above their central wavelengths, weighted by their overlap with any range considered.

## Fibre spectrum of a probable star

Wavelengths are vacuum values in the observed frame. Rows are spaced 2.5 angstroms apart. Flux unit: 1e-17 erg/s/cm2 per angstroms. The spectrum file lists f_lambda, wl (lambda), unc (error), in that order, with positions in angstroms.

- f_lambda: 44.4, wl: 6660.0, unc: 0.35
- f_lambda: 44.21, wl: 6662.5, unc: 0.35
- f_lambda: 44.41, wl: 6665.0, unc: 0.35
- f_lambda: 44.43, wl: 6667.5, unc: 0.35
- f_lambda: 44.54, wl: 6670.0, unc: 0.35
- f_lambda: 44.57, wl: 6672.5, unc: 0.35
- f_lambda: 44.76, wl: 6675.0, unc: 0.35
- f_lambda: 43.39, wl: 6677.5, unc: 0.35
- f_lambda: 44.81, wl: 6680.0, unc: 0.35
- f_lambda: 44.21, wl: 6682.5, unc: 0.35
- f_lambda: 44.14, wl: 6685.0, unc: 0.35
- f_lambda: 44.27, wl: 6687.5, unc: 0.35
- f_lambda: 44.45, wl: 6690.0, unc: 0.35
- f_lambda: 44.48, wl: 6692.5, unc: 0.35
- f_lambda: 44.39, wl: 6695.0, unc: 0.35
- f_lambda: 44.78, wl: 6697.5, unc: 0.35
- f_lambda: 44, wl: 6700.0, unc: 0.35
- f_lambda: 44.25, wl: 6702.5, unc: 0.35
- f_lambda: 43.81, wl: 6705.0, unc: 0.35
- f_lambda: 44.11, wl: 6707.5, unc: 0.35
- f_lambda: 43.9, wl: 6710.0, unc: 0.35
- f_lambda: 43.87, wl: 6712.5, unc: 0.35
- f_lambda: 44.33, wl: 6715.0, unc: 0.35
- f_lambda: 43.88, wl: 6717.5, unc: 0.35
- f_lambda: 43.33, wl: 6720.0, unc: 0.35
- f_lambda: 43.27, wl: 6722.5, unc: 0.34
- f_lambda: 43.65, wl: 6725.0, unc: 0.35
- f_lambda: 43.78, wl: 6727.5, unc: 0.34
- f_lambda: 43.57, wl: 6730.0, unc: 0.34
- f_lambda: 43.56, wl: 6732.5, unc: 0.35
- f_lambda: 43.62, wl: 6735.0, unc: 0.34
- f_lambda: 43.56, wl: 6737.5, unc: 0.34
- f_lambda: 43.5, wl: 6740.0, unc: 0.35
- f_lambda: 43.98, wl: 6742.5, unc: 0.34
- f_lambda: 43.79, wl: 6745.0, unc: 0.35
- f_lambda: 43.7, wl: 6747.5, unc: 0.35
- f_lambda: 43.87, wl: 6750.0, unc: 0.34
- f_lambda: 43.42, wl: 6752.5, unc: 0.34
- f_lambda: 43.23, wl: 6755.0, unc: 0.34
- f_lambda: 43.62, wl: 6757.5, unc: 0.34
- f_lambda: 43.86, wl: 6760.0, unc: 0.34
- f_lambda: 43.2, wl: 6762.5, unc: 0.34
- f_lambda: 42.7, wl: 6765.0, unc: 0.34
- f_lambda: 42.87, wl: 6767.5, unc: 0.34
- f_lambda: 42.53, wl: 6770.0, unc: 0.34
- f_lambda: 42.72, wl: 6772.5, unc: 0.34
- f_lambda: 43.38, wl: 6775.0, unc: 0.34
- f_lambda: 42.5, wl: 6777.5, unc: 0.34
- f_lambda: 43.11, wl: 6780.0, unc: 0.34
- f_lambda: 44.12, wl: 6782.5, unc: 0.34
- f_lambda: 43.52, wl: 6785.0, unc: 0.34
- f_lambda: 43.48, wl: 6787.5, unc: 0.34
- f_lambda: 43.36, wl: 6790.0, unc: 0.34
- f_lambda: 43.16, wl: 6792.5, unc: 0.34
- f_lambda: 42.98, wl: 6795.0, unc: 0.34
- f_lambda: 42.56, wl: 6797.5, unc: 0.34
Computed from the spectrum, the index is 43.98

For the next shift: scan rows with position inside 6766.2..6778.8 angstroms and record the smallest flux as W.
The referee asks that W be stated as 42.5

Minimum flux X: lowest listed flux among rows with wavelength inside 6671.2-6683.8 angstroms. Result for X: 43.39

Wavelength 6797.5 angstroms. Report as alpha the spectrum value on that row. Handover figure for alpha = 42.56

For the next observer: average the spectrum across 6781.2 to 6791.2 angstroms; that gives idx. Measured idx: 43.6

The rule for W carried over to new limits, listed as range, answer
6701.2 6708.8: 43.81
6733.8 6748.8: 43.5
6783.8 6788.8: 43.48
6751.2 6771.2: 42.53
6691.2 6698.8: 44.39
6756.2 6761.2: 43.62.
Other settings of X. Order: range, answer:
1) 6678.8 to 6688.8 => 44.14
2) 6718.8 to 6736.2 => 43.27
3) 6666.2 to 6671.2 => 44.43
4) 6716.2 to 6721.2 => 43.33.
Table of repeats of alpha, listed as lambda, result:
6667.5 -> 44.43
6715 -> 44.33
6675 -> 44.76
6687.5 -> 44.27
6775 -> 43.38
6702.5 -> 44.25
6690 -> 44.45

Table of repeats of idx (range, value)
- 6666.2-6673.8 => 44.5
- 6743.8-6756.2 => 43.6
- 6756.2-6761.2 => 43.7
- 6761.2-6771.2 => 42.8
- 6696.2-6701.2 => 44.4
